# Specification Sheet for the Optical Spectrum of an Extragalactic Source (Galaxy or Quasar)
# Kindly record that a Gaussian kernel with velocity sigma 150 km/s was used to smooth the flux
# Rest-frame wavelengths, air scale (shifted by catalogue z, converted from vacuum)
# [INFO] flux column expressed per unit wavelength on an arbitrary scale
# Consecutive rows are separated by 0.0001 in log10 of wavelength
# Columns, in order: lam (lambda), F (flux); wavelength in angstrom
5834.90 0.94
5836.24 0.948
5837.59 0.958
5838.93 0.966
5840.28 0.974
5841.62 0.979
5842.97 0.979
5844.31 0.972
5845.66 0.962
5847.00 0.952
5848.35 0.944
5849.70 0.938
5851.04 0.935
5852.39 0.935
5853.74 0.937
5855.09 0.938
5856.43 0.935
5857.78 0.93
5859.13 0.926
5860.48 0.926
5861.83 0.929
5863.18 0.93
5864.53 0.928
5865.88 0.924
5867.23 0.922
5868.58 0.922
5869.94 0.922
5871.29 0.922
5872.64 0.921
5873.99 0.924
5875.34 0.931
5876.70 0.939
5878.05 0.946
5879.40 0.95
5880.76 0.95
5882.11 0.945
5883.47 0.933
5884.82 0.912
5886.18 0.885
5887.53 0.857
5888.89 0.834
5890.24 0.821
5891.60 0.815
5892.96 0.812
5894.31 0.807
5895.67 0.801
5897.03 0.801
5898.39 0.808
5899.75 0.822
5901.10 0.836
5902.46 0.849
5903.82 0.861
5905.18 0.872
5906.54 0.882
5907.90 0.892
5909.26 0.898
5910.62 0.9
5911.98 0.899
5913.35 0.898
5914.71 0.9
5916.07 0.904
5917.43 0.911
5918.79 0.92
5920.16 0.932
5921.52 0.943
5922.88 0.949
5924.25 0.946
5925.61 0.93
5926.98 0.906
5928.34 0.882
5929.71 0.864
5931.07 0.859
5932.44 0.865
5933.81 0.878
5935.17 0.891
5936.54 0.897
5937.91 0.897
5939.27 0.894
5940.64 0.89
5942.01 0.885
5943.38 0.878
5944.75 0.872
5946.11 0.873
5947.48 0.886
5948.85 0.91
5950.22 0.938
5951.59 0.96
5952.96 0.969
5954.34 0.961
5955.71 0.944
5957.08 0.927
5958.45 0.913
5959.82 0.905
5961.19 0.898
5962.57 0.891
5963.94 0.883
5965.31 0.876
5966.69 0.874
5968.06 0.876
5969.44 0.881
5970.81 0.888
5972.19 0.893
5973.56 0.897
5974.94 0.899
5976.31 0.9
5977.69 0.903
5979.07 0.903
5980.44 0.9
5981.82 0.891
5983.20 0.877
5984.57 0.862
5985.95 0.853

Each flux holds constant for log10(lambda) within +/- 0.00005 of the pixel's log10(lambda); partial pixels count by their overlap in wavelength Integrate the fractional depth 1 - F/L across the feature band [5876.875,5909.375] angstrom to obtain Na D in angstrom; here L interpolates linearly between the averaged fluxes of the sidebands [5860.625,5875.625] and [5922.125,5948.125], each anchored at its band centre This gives 1.6 angstrom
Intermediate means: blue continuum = 0.925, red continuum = 0.892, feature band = 0.867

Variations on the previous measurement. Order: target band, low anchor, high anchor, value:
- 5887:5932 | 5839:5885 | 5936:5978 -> 2.3 angstrom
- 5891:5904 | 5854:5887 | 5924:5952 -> 1.4 angstrom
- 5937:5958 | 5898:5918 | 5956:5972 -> -0.6 angstrom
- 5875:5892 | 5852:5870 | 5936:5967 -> 0.4 angstrom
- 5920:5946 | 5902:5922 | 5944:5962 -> 0.3 angstrom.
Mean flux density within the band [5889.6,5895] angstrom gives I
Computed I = 0.813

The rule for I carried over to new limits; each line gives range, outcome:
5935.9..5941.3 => 0.895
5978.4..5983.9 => 0.894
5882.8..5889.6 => 0.885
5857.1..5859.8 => 0.927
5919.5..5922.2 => 0.939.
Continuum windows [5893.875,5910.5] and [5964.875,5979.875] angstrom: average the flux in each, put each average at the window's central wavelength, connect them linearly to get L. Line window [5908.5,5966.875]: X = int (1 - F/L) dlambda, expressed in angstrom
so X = -2.4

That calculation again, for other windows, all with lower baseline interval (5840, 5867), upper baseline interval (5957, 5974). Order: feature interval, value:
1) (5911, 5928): -0.12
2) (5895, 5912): 1.22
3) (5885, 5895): 0.96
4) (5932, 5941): 0.17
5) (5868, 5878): 0.07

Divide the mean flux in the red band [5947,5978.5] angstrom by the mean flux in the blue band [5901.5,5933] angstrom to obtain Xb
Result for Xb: 1.01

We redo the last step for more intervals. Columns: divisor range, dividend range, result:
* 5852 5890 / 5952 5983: 0.98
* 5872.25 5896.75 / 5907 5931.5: 1.02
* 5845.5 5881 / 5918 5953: 0.97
